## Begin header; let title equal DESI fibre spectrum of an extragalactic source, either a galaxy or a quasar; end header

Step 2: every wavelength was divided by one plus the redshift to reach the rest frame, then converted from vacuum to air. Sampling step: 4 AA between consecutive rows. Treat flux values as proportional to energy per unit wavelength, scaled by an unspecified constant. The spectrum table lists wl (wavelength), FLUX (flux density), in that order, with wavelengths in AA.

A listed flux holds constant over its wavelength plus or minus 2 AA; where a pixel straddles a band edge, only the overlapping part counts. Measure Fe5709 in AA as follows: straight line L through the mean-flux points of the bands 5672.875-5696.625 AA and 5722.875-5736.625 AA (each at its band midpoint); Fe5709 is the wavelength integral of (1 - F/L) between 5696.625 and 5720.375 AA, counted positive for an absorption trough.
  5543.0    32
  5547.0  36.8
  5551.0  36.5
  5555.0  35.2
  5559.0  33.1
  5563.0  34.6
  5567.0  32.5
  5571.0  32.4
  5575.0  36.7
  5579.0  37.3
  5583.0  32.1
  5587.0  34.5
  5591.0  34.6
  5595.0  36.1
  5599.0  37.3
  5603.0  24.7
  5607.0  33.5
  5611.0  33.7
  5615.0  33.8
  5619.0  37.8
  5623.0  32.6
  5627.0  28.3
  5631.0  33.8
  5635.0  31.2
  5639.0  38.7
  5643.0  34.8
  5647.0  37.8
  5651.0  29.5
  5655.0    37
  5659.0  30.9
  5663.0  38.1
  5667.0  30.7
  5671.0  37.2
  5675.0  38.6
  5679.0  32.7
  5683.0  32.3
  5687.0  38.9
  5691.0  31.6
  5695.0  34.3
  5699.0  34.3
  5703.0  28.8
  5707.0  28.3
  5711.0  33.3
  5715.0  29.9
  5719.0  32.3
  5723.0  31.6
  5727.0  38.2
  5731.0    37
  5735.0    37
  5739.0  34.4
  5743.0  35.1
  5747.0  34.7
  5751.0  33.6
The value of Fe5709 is 3.0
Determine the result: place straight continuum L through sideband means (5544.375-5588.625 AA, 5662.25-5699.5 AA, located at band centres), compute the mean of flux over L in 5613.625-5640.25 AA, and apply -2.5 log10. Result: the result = 0.04 mag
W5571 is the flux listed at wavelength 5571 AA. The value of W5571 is 32.4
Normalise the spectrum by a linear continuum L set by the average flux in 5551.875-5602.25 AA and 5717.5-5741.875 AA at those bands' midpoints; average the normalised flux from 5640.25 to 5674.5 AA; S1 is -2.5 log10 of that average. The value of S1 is 0.002 mag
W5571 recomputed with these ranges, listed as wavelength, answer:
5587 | 34.5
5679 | 32.7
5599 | 37.3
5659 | 30.9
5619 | 37.8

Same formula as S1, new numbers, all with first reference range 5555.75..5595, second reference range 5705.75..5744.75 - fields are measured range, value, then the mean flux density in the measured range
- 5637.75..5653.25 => -0.03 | 35.1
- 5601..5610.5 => 0.15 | 29.8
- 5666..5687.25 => -0.03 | 35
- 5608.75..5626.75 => 0.01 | 33.9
